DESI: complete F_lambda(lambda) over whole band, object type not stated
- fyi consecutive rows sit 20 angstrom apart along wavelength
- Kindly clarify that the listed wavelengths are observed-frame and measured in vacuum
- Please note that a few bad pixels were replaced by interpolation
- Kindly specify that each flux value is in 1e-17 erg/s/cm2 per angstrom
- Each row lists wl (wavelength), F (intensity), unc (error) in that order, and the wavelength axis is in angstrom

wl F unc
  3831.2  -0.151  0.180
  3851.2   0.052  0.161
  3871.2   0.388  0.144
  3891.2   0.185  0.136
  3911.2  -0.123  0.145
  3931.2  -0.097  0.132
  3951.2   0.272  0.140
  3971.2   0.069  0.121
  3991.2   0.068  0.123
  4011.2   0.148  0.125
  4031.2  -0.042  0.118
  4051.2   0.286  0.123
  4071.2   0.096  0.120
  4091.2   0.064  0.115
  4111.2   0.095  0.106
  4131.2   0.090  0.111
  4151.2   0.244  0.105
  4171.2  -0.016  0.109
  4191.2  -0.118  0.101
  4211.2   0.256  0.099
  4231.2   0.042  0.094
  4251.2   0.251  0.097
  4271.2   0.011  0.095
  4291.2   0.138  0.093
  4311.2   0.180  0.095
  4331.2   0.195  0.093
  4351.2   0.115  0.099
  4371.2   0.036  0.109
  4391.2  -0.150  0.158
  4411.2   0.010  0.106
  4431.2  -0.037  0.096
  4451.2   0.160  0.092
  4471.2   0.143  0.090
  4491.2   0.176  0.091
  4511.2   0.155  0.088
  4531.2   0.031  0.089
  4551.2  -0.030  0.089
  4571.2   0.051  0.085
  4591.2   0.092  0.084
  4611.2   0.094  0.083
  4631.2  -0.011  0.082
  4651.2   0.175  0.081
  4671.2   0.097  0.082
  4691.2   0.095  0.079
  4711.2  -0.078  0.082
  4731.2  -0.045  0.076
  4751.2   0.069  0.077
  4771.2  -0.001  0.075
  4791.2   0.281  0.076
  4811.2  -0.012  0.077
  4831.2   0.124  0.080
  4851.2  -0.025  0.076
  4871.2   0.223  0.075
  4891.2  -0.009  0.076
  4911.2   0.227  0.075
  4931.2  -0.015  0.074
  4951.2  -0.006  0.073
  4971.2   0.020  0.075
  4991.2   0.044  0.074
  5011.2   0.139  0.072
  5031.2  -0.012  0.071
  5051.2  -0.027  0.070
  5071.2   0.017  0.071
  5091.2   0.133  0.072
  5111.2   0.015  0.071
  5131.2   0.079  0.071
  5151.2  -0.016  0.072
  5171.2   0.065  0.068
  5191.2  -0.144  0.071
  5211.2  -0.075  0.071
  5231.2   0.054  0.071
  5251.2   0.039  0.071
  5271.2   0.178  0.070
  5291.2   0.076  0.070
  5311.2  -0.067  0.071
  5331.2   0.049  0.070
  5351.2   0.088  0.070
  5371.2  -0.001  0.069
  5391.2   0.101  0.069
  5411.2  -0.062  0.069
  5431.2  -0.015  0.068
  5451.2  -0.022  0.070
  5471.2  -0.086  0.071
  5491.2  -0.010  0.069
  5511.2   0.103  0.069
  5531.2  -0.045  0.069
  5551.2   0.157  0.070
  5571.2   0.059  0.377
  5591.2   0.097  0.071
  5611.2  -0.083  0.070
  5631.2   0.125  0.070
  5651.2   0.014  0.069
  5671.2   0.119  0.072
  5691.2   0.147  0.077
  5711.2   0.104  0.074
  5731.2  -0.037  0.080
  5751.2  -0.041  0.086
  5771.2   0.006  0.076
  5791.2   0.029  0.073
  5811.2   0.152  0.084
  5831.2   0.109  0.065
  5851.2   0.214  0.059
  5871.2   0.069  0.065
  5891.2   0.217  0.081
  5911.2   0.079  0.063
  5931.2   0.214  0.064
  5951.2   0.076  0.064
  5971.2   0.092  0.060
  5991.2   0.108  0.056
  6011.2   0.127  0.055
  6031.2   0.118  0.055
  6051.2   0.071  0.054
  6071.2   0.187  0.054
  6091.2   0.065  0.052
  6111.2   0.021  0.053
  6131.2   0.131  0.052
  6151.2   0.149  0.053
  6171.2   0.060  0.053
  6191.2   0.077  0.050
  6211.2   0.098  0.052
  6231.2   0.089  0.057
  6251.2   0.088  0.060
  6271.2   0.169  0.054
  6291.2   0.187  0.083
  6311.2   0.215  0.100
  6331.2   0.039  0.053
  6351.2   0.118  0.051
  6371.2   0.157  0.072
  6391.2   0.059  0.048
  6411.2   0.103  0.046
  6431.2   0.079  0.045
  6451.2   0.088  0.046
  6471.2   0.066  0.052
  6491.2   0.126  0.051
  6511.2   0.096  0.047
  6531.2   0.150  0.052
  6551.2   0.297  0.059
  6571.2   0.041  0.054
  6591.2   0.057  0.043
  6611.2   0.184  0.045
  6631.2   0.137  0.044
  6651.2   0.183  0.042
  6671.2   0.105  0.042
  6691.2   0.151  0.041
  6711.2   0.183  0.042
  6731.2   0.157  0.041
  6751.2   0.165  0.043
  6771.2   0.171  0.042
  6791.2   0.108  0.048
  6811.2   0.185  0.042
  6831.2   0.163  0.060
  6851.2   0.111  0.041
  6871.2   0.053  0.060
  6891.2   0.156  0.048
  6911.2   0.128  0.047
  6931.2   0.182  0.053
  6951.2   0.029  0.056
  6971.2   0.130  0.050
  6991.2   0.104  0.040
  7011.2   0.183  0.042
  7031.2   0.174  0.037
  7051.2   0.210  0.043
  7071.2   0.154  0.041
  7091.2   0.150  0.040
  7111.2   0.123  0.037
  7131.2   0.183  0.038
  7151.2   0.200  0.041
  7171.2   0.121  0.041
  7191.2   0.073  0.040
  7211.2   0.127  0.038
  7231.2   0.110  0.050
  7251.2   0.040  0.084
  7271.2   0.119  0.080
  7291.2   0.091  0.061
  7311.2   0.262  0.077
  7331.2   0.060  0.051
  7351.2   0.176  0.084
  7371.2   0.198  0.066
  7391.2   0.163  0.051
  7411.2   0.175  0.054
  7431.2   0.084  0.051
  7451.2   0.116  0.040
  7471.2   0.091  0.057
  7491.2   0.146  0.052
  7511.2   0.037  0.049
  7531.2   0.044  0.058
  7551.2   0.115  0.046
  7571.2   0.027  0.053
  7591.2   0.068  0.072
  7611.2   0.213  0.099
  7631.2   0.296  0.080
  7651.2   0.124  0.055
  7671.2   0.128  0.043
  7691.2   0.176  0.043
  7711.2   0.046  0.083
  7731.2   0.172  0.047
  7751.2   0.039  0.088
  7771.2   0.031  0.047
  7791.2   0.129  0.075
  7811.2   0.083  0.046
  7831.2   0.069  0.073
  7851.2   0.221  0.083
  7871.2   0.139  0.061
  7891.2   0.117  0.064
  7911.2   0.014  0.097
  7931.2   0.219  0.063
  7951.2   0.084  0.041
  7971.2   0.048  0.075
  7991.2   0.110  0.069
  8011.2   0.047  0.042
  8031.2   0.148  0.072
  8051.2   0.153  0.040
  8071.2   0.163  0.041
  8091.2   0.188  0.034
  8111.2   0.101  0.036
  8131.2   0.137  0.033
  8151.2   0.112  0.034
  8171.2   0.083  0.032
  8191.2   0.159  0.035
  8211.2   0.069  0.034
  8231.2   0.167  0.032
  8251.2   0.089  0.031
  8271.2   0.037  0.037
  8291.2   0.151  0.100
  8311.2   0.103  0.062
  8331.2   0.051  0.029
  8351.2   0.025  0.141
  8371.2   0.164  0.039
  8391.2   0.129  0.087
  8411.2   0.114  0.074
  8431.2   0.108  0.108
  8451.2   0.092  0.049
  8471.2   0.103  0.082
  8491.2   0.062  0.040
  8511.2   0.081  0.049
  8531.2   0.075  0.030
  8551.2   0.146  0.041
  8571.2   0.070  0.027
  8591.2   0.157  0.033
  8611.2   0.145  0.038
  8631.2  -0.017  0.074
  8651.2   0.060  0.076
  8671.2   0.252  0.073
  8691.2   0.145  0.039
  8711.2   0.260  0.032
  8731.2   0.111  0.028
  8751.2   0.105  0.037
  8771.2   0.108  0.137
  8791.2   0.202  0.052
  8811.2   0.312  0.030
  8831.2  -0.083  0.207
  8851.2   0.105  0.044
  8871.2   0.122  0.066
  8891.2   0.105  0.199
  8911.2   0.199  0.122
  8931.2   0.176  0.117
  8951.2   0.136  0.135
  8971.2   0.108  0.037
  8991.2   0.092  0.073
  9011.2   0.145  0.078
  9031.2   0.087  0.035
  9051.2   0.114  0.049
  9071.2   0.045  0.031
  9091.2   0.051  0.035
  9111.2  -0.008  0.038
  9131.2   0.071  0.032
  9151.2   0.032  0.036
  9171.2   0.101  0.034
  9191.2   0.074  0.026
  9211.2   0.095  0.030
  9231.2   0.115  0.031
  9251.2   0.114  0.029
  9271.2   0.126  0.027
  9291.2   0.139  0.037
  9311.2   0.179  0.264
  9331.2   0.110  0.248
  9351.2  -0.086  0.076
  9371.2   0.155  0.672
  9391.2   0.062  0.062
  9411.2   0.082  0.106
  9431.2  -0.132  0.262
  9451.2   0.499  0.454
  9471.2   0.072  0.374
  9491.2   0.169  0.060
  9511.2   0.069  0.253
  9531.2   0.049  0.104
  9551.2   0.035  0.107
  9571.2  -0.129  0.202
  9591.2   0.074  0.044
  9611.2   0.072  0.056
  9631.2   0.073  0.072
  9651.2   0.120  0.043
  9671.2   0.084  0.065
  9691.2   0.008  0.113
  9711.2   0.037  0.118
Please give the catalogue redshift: 0.757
